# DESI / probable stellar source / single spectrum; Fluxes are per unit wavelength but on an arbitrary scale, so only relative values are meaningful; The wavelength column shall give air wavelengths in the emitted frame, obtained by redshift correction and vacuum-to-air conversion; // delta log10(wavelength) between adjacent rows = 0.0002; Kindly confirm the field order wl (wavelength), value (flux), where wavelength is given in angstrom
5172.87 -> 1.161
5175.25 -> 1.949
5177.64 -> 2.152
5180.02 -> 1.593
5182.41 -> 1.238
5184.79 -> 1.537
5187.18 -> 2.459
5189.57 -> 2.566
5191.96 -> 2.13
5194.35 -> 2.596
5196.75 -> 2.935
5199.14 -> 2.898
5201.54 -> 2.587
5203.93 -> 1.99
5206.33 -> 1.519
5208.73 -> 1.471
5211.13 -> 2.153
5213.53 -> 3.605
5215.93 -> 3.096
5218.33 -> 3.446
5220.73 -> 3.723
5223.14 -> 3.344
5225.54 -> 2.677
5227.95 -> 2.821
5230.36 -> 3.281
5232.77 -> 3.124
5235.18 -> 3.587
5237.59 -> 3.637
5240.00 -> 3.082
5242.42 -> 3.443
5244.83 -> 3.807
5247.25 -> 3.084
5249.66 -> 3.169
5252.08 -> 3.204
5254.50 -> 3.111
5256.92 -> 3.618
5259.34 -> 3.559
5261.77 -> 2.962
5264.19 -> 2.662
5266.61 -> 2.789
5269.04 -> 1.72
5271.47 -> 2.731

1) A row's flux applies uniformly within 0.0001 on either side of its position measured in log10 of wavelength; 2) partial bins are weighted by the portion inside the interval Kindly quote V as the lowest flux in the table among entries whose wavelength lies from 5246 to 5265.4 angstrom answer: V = 2.662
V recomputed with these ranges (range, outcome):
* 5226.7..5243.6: 2.821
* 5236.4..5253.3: 3.082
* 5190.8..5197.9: 2.13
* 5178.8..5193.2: 1.238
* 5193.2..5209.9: 1.471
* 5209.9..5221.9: 2.153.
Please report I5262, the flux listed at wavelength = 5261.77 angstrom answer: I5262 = 2.962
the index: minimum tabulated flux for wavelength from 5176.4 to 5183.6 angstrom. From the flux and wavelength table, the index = 1.238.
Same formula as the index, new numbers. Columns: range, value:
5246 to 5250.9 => 3.084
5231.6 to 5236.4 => 3.124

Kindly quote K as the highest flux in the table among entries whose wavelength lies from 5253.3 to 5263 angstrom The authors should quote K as 3.618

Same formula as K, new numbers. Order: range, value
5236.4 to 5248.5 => 3.807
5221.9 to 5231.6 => 3.344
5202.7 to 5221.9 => 3.723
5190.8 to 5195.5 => 2.596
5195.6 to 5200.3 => 2.935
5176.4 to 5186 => 2.152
